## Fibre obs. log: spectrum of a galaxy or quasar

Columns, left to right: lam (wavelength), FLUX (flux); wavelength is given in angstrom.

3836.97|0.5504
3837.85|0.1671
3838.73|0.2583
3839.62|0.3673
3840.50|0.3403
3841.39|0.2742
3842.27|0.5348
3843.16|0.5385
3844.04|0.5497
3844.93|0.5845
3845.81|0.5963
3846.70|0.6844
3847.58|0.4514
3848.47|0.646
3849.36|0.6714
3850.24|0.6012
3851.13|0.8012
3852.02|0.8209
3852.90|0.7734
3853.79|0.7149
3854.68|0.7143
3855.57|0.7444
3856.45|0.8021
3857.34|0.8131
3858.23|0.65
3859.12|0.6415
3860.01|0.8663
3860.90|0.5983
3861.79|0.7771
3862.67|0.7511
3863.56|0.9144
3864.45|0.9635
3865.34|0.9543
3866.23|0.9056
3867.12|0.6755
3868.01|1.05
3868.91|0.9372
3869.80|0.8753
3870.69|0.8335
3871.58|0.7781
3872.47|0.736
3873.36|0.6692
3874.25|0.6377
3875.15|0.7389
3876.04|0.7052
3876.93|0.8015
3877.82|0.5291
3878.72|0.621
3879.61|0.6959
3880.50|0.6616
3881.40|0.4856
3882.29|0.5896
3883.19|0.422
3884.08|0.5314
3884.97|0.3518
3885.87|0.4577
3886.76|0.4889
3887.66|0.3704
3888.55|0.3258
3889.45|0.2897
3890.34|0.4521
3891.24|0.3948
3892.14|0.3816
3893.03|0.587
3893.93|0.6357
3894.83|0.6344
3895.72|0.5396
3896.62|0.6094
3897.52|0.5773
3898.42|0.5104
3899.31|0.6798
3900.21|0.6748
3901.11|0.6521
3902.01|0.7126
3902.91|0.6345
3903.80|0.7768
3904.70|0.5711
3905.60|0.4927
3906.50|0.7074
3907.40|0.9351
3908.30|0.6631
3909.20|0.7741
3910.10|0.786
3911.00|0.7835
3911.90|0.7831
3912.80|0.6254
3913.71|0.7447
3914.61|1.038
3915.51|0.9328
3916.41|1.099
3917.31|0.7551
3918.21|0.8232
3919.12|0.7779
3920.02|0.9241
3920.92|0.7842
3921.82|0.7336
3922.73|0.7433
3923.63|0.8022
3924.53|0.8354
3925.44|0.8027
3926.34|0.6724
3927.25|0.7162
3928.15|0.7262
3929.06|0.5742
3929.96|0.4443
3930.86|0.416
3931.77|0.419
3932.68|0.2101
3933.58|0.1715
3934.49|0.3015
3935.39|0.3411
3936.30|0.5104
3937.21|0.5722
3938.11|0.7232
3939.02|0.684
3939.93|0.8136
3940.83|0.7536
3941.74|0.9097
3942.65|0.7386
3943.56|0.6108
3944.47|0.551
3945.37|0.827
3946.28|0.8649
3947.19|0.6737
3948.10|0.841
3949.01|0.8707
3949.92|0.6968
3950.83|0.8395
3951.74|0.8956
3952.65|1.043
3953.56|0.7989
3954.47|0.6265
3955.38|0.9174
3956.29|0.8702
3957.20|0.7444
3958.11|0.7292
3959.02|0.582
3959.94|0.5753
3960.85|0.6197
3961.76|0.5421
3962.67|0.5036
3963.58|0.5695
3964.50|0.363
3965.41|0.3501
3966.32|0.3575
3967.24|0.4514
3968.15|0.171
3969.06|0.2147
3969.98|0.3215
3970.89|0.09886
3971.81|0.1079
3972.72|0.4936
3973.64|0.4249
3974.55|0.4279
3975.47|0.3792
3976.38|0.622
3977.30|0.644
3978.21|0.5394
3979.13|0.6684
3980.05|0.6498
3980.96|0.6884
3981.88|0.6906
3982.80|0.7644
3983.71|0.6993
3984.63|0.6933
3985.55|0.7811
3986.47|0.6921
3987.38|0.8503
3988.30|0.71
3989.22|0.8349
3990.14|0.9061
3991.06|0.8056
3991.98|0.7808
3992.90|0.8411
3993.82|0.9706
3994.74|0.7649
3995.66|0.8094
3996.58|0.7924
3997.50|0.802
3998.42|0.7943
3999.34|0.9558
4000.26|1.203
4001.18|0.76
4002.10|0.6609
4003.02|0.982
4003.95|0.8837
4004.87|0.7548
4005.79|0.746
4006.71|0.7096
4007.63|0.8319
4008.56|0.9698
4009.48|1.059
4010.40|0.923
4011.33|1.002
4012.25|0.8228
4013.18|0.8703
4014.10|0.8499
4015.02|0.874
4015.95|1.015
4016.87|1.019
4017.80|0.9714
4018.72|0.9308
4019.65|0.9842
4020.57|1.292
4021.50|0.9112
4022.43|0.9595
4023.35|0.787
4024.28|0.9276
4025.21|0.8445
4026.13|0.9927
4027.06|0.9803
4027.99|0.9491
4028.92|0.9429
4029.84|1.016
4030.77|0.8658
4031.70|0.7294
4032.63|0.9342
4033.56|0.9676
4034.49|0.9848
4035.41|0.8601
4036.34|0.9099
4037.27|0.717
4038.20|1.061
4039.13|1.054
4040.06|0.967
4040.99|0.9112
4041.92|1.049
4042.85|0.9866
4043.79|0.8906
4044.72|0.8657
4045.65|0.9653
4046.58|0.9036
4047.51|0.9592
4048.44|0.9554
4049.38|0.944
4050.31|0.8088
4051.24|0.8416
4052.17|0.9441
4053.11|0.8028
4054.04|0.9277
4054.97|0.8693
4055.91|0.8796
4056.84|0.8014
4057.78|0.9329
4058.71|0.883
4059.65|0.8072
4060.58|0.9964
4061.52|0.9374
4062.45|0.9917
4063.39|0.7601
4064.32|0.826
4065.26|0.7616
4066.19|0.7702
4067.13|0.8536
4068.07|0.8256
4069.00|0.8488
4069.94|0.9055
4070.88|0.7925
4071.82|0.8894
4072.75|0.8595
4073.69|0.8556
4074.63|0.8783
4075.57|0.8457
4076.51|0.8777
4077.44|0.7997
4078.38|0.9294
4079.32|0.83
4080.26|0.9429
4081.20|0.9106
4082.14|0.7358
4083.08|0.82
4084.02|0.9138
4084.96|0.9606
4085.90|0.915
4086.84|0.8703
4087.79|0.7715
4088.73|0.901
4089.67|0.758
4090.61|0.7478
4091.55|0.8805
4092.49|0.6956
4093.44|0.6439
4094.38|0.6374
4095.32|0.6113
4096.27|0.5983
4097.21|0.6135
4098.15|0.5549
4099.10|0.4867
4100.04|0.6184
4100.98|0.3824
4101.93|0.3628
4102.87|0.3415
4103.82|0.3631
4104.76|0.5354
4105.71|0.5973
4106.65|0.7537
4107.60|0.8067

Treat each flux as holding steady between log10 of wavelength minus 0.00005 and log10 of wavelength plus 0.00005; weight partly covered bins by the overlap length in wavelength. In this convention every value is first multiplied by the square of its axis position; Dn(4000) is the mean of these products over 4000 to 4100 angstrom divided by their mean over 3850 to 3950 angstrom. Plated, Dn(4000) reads 1.4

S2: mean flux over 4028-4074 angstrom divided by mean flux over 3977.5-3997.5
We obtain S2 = 1.2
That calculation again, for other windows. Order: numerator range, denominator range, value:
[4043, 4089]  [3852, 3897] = 1.32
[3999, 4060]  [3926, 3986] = 1.54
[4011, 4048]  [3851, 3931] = 1.35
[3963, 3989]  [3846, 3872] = 0.67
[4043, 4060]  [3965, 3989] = 1.70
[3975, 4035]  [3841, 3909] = 1.30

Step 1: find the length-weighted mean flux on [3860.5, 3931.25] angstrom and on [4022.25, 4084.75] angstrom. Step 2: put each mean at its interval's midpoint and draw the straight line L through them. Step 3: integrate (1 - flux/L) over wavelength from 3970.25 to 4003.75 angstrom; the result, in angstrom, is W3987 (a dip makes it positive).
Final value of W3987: 4.4 angstrom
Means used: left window 0.684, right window 0.892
